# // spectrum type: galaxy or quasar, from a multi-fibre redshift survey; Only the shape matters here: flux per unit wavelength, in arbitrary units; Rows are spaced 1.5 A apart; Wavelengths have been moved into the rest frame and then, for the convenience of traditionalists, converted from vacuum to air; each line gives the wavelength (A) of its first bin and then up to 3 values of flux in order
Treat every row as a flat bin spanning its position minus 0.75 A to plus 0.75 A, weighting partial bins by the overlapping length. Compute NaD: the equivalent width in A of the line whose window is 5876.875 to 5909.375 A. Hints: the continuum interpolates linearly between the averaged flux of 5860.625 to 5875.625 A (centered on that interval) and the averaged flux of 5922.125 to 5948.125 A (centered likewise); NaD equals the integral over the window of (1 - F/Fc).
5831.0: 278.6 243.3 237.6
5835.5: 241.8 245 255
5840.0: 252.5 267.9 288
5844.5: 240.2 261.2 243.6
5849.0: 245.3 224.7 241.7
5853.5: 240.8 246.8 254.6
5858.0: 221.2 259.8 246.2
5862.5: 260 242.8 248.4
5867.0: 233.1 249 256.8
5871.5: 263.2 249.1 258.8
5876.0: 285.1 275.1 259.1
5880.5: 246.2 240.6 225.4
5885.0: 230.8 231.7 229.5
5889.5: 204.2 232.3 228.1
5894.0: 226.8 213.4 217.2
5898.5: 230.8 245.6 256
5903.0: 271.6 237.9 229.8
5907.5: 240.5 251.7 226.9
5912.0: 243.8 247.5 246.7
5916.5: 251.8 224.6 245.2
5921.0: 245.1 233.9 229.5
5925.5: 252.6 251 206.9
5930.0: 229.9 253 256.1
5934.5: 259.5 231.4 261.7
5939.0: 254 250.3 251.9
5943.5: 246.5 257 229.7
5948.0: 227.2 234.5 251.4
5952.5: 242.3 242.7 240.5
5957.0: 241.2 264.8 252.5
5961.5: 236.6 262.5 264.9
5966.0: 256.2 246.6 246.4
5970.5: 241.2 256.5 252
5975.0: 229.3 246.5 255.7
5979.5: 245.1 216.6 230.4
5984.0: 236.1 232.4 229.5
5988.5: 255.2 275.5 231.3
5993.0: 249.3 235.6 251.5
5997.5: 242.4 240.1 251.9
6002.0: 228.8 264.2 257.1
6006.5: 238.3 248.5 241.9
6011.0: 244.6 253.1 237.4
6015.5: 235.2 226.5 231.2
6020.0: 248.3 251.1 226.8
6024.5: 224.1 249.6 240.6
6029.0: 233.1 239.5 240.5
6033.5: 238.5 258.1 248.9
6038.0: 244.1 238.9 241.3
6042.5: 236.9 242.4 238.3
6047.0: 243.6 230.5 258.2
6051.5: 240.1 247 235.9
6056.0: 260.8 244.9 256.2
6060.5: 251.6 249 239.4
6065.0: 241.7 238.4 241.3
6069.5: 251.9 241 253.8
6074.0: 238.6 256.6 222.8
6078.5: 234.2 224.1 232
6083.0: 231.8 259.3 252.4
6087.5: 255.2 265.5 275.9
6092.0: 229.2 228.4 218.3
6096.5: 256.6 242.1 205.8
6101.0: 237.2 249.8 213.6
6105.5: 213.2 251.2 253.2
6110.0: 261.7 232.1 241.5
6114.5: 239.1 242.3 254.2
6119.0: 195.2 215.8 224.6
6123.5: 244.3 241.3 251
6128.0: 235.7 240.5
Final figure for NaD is 1.5 A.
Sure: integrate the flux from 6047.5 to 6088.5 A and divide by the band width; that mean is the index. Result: 244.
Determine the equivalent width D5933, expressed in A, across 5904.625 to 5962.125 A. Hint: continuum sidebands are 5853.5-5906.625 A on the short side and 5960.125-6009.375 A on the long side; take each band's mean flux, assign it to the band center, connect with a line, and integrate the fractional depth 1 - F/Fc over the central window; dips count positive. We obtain 0.26 A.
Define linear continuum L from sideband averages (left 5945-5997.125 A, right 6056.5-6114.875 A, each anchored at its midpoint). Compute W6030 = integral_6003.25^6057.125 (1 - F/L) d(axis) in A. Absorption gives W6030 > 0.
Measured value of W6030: 0.2 A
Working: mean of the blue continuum 245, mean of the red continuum 242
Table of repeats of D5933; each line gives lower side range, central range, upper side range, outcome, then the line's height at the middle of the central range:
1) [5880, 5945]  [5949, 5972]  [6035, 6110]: -0.80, 240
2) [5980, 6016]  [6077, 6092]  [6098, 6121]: -0.60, 236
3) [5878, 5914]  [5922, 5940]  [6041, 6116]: -0.46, 237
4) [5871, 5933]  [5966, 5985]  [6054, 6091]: 0.06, 243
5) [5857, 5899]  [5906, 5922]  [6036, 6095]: 0.03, 242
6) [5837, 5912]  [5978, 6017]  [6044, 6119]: 0.04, 243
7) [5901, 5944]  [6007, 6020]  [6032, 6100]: 0.18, 244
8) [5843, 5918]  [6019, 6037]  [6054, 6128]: 0.01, 242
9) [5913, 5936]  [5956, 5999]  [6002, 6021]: -0.53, 243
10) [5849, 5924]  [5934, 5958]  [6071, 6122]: -0.40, 241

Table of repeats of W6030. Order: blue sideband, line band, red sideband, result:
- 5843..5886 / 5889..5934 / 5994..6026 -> 1.57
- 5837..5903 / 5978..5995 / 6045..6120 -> 0.18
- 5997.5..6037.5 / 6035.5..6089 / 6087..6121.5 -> -0.87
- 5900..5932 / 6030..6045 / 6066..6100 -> -0.07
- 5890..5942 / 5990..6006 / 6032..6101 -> -0.30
